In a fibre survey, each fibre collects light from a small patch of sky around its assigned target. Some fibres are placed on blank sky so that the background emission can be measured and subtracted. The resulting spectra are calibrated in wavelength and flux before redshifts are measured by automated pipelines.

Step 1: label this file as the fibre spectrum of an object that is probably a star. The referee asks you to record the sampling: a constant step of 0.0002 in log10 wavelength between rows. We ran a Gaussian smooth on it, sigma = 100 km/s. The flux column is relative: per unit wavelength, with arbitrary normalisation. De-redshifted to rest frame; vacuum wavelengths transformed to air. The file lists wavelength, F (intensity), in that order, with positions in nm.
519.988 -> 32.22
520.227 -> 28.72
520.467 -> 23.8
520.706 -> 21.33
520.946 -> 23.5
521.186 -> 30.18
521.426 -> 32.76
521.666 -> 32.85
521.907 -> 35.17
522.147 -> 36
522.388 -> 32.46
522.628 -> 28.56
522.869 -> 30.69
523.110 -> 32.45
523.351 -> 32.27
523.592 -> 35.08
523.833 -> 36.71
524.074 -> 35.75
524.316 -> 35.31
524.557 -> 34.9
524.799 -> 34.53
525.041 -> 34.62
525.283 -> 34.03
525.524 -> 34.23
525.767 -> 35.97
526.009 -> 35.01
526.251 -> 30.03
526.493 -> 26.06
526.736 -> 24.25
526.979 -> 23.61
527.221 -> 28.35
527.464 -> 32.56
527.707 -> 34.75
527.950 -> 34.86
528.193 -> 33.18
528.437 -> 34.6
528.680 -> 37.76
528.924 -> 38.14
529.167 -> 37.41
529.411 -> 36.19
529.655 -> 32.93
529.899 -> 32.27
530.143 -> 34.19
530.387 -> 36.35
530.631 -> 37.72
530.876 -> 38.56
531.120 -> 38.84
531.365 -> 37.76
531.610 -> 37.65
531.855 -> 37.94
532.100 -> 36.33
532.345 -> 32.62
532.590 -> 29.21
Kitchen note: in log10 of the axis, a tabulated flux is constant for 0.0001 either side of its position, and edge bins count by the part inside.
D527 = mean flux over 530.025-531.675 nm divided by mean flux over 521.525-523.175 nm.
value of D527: 1.1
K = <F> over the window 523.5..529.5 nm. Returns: 33.5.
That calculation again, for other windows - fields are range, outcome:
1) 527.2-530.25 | 34.6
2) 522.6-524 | 33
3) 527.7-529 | 35.5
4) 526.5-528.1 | 29.5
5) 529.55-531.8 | 36.3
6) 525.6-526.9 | 30.2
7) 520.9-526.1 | 33.5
